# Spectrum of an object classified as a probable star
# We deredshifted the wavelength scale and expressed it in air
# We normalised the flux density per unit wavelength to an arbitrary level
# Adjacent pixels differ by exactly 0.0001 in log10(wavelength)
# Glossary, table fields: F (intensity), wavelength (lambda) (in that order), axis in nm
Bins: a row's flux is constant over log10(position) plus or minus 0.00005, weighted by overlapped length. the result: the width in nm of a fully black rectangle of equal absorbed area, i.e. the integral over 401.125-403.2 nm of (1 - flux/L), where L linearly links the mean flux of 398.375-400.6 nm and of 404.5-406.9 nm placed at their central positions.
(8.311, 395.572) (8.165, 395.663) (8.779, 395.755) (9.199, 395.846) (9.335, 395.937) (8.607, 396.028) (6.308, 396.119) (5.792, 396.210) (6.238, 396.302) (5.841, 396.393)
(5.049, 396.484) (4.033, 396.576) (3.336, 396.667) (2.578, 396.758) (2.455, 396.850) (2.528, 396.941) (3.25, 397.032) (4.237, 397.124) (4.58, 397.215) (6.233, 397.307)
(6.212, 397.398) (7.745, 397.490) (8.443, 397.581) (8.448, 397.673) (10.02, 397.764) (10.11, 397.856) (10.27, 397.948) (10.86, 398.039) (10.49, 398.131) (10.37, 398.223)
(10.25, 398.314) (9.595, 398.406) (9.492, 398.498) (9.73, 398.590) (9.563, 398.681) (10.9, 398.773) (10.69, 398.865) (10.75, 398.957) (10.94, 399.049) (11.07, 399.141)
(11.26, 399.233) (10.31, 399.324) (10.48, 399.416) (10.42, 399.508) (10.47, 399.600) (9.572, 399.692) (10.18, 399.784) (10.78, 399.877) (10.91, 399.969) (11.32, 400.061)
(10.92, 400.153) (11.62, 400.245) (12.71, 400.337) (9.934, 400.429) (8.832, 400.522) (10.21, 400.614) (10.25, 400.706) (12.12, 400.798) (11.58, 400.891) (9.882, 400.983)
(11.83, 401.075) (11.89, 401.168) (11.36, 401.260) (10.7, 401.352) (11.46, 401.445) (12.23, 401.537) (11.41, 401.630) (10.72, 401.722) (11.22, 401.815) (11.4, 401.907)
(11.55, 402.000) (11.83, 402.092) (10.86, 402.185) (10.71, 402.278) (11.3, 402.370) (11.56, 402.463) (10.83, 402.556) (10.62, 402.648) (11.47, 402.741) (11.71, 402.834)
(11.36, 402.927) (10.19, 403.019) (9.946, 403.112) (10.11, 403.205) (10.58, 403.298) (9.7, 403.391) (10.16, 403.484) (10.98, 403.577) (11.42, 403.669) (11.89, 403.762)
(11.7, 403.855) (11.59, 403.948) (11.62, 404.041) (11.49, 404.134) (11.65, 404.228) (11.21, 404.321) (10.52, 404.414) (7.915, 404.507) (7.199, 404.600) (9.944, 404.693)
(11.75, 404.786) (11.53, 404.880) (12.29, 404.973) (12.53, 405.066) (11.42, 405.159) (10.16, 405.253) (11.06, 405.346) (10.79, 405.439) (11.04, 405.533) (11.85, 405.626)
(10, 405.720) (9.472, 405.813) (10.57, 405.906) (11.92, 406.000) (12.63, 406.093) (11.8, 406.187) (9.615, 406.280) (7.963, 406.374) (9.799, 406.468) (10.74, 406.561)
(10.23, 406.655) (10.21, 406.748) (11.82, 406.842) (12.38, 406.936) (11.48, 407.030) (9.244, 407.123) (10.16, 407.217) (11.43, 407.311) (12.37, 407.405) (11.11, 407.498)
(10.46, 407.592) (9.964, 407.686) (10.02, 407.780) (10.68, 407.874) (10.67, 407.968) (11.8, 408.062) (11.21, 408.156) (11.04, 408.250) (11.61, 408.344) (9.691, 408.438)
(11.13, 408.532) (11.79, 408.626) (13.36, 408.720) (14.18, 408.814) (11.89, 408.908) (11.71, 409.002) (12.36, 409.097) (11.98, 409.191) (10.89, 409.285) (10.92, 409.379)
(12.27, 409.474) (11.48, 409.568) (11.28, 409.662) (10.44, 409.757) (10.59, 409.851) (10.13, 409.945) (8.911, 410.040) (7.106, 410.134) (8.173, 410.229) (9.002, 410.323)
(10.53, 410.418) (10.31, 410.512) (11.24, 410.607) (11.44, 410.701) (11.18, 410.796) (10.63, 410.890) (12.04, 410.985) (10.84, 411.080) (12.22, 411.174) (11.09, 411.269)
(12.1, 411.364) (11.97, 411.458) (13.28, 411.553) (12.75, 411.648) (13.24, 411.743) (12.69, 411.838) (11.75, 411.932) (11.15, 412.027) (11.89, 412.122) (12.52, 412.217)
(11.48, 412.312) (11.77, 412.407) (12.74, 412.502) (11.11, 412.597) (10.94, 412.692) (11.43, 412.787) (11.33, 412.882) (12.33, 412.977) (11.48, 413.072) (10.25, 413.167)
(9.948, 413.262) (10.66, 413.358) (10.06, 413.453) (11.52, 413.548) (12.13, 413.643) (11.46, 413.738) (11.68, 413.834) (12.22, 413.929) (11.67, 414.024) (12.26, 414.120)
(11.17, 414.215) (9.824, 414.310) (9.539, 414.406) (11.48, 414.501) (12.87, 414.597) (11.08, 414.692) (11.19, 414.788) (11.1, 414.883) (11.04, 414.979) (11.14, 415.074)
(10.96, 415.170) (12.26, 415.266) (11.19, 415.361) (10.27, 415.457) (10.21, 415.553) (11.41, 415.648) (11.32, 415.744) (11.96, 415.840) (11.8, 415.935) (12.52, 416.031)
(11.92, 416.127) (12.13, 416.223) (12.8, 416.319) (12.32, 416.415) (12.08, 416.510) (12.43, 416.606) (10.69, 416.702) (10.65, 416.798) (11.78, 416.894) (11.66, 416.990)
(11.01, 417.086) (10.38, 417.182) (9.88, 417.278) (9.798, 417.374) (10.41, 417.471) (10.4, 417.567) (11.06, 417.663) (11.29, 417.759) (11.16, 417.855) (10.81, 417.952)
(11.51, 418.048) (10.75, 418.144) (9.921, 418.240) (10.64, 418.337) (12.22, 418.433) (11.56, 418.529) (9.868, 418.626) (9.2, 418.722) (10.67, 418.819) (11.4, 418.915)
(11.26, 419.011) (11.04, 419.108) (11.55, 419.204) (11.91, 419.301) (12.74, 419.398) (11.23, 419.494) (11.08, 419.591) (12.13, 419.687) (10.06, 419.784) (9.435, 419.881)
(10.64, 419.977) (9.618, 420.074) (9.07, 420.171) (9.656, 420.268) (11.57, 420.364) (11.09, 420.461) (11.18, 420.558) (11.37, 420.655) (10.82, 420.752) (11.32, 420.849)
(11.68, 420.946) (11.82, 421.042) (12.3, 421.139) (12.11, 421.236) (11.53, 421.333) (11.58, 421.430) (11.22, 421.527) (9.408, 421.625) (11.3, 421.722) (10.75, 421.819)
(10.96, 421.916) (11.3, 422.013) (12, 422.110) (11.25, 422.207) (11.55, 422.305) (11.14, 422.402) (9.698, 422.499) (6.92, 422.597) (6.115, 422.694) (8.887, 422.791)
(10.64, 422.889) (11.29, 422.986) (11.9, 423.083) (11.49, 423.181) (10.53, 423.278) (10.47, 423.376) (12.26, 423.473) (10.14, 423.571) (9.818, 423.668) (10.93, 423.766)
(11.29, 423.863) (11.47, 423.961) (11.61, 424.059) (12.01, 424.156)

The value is -0.11 nm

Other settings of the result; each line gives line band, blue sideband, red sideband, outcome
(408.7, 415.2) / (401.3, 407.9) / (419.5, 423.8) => -0.30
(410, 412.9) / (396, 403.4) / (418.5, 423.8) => -0.29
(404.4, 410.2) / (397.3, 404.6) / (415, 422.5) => -0.05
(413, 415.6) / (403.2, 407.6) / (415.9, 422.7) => -0.05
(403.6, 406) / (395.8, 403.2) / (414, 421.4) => -0.23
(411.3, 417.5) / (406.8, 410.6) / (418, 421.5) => -0.27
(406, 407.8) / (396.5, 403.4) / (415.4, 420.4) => -0.09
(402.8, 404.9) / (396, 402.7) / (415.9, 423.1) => -0.20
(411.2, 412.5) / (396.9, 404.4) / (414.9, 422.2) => -0.16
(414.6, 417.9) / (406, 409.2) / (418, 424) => -0.11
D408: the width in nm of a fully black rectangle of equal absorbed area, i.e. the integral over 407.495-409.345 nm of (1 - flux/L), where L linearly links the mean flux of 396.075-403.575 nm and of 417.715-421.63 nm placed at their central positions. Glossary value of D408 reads -0.22 nm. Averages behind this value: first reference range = 9.54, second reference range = 11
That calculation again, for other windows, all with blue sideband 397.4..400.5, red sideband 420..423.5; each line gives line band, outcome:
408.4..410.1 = -0.14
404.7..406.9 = -0.11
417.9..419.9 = -0.06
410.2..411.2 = -0.02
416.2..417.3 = -0.09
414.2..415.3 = -0.05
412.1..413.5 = -0.10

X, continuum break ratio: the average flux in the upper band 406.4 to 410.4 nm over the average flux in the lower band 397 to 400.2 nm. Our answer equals 1.15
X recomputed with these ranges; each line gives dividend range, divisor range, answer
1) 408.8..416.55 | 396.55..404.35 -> 1.14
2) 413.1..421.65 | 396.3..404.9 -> 1.13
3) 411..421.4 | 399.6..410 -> 1.03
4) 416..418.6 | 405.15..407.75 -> 1.04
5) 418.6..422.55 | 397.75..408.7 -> 1.02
